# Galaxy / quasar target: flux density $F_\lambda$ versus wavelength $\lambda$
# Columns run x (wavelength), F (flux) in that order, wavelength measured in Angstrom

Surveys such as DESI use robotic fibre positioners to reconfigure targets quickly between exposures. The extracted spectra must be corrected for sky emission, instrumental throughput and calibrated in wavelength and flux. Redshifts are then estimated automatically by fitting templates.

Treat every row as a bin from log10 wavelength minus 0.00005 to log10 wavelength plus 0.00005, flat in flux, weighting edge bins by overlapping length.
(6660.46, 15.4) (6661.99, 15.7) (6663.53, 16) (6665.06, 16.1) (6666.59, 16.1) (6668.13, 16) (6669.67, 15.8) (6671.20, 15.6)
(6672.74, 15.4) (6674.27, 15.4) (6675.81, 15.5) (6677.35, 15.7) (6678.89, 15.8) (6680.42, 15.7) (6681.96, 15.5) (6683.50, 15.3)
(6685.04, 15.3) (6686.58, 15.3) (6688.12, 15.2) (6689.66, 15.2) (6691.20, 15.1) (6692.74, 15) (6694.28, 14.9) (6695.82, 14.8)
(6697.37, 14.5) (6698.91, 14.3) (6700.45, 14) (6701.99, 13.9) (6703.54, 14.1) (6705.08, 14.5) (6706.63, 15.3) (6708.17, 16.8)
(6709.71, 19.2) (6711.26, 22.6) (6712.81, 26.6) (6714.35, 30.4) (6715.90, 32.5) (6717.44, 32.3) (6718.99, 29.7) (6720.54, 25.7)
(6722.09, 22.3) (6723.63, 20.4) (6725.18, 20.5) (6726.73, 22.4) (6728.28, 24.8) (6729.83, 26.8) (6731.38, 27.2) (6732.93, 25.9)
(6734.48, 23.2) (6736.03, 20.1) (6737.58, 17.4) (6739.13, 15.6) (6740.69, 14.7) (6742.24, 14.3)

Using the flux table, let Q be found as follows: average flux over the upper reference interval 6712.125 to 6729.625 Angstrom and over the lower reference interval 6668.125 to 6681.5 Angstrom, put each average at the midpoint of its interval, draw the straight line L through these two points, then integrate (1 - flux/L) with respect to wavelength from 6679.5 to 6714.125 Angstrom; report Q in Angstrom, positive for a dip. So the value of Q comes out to 7.3 Angstrom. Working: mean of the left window 15.6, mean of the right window 26.2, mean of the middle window 16.3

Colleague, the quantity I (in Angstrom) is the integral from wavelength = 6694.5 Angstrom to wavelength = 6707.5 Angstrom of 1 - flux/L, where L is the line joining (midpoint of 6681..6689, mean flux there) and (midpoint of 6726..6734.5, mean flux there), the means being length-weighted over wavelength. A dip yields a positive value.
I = 3.0 Angstrom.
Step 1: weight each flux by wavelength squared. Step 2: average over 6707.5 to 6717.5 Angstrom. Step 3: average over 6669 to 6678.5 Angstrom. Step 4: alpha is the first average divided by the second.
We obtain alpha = 1.7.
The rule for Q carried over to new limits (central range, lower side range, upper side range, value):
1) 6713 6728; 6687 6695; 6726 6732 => -2.3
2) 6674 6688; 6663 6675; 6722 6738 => 1.4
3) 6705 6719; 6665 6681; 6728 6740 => -2.8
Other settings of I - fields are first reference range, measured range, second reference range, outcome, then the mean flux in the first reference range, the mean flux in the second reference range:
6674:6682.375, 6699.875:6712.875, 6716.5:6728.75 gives 2.8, 15.6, 24.9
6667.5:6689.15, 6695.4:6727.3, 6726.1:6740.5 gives -1.8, 15.5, 22.3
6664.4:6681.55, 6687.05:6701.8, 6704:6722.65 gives 3.9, 15.7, 23.8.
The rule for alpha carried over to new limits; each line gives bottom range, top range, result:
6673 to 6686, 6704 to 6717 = 1.45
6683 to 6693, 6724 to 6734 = 1.62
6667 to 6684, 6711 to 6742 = 1.55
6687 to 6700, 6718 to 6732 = 1.66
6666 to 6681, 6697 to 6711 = 1.00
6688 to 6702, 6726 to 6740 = 1.55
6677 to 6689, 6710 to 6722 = 1.81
